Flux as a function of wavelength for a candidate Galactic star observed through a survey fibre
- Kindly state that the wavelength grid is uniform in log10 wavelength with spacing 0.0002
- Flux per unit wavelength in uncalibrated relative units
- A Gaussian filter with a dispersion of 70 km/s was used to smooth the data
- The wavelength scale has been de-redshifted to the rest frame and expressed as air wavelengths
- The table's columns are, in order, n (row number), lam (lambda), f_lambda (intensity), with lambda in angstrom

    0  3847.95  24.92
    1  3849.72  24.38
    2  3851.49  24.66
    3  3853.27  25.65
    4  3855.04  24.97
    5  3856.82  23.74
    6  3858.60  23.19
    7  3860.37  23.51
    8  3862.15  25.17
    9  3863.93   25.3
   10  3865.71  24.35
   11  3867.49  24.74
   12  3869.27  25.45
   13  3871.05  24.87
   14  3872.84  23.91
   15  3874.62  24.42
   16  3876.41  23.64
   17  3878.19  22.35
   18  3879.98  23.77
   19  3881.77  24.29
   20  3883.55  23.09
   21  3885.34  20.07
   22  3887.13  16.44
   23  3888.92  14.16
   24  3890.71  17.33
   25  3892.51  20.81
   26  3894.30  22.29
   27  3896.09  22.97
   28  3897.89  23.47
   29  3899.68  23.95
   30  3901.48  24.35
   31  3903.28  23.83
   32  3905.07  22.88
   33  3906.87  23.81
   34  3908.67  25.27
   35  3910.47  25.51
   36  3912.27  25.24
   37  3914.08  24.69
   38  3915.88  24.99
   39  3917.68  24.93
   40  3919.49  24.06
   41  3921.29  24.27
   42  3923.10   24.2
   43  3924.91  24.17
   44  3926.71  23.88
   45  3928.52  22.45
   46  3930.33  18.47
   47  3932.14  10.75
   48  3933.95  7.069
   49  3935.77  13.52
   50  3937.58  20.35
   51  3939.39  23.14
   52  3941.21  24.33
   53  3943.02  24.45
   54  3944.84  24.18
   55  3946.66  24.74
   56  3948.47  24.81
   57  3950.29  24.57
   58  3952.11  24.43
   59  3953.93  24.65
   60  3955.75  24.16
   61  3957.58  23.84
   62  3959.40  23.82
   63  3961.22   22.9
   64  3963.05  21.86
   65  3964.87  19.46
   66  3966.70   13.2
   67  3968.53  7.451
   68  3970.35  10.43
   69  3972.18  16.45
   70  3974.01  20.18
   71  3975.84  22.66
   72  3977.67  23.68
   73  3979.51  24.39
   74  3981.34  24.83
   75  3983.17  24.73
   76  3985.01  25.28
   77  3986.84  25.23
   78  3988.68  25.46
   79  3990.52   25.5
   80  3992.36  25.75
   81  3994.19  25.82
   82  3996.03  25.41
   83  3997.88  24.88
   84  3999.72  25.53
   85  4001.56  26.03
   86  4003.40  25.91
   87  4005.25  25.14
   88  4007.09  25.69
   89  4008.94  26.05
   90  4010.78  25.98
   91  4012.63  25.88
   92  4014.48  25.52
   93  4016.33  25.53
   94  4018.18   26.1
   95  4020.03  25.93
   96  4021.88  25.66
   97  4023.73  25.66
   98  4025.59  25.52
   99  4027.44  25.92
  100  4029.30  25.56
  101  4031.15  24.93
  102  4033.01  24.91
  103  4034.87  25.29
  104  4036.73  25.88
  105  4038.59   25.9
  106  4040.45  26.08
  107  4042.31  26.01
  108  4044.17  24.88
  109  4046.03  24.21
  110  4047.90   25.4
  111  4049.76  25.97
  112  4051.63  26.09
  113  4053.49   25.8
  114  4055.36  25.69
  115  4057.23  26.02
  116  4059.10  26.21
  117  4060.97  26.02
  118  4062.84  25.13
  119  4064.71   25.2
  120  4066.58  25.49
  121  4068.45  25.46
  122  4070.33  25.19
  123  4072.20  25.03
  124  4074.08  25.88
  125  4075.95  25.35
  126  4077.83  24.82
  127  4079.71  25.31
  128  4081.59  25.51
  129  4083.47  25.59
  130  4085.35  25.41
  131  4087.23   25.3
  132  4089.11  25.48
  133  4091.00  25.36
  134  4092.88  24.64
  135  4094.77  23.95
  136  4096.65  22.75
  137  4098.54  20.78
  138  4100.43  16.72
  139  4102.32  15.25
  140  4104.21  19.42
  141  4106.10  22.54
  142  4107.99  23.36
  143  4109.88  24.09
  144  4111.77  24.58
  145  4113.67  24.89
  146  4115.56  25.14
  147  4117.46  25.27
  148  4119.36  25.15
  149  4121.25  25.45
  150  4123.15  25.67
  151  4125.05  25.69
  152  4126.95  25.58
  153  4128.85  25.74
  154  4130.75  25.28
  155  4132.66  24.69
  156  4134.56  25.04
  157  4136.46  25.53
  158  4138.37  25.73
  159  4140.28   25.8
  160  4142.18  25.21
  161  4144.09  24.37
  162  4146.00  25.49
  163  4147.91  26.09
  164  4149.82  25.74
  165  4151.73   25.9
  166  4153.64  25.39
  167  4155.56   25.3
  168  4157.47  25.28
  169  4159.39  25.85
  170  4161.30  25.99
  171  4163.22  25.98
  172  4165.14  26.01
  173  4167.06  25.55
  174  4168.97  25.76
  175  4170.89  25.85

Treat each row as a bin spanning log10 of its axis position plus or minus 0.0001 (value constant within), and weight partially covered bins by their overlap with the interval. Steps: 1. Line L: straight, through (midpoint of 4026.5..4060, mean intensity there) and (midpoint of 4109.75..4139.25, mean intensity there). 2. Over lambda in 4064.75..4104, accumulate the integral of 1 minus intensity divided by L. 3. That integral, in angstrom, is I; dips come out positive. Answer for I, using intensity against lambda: 2.4 angstrom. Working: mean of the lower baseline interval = 25.6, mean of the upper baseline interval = 25.2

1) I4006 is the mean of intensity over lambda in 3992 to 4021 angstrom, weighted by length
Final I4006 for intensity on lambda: 25.7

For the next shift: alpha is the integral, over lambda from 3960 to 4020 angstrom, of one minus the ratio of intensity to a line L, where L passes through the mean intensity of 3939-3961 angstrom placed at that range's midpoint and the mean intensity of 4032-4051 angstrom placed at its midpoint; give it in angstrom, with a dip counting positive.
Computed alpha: 3.99 angstrom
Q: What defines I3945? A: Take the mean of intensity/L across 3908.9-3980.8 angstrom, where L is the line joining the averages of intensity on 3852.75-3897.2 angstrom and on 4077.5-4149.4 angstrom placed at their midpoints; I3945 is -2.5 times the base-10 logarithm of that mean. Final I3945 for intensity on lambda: 0.09 mag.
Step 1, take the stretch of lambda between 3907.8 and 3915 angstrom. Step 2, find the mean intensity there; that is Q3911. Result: 25.2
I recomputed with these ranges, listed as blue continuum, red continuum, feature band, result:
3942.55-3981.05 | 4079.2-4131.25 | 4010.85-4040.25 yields -4.2 angstrom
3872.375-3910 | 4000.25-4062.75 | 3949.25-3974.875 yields 4.4 angstrom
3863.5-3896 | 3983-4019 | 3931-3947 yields 3.3 angstrom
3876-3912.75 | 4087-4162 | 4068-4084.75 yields -1.0 angstrom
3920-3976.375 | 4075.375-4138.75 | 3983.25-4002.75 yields -3.6 angstrom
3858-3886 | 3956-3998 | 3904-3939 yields 2.1 angstrom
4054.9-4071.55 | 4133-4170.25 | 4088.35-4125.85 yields 3.4 angstrom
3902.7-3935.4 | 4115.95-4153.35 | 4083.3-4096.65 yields -0.1 angstrom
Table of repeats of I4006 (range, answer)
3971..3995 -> 23.7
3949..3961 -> 24.2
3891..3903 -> 22.7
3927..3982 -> 20.4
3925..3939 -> 17.3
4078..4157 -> 24.4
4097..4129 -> 23.2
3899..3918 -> 24.5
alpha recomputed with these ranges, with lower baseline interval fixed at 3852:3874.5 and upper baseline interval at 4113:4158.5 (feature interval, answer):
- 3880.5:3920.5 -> 3.2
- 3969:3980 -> 2.6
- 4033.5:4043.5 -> -0.3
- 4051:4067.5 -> -0.4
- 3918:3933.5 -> 2.2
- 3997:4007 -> -0.2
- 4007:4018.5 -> -0.4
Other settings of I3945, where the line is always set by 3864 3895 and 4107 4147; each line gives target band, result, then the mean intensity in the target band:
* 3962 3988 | 0.16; 20.1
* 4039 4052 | -0.06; 25.5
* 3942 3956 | -0.07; 24.5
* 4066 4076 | -0.04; 25.4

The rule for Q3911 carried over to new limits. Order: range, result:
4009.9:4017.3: 25.7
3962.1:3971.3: 14.5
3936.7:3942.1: 22.6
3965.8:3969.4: 10.3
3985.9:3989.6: 25.3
